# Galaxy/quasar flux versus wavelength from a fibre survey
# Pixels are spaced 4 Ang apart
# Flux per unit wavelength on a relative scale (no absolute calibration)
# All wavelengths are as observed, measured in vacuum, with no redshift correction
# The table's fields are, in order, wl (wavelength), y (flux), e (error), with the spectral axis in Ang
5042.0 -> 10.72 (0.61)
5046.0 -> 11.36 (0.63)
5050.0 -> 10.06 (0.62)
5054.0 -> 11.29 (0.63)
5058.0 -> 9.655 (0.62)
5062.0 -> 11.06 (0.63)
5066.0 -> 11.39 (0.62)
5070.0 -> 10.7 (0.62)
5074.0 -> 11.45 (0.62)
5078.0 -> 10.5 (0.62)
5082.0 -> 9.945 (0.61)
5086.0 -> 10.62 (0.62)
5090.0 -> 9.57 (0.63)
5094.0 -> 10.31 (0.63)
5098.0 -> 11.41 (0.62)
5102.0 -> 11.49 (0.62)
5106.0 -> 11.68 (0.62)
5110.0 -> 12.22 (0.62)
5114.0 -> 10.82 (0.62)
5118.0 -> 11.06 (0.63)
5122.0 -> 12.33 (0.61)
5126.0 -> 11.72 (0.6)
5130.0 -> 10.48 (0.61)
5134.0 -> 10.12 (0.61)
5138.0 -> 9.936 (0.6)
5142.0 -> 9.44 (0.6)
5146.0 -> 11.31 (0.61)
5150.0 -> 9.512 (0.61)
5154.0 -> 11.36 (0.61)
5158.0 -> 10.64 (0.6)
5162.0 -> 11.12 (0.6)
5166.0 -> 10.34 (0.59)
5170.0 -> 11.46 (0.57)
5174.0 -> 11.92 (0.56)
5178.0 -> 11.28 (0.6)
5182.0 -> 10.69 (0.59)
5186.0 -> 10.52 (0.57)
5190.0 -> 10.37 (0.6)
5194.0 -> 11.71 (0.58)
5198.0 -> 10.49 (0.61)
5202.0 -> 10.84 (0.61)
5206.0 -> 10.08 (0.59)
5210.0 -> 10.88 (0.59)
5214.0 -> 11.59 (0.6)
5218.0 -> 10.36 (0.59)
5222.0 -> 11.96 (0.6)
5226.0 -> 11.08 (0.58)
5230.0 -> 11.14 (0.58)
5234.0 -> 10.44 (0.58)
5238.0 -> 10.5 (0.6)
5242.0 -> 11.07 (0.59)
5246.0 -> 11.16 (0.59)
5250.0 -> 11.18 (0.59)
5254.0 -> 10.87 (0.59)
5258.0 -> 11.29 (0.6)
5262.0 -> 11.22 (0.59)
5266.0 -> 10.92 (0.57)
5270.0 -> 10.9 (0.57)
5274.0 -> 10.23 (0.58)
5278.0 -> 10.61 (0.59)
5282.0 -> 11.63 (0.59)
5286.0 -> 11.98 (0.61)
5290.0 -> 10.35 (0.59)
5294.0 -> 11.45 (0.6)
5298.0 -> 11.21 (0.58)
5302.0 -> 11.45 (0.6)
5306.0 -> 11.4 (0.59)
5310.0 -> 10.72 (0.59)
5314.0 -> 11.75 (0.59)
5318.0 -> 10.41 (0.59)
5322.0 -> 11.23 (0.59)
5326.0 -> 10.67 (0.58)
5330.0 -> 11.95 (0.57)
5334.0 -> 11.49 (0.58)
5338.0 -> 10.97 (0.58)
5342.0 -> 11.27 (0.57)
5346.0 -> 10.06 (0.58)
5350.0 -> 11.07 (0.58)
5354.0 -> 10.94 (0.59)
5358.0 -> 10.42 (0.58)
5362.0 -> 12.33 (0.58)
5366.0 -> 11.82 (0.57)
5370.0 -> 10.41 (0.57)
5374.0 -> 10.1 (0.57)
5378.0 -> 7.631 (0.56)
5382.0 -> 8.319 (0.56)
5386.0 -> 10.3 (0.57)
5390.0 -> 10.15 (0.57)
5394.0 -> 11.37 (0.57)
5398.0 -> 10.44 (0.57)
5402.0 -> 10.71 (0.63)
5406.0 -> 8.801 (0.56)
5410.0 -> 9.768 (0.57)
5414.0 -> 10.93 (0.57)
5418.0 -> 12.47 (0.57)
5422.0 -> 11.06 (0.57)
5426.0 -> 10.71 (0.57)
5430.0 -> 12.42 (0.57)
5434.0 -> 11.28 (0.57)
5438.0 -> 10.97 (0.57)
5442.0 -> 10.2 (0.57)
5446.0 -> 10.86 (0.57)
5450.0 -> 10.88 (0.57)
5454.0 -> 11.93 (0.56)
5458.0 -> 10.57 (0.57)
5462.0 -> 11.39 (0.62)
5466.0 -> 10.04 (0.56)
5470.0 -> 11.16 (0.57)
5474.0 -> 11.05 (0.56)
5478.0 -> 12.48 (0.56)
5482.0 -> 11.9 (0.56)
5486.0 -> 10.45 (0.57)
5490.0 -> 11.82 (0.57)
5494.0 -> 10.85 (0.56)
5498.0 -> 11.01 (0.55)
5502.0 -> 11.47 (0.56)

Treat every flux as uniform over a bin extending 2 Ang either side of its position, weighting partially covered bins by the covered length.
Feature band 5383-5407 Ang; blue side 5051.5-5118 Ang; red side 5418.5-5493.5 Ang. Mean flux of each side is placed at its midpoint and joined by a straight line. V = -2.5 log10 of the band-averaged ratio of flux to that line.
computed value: 0.09 mag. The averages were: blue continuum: 10.9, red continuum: 11.2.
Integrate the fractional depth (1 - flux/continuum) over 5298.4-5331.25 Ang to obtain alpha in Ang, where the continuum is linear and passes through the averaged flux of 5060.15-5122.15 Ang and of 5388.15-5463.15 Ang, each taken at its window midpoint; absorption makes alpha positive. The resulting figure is -0.78 Ang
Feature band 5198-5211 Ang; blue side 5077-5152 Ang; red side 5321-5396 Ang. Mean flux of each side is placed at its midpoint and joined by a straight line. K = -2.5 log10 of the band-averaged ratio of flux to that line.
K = 0.02 mag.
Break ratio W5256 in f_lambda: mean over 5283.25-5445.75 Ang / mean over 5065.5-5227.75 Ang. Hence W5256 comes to 0.99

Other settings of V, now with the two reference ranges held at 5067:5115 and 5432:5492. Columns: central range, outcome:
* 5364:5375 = 0.023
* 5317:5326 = 0.021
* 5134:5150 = 0.084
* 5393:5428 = 0.042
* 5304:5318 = -0.012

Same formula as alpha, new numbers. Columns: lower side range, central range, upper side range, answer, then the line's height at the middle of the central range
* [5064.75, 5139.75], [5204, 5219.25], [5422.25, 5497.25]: 0.4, 11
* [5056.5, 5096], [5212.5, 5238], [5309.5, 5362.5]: -0.5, 10.8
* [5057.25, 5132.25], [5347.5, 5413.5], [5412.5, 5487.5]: 5.1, 11.2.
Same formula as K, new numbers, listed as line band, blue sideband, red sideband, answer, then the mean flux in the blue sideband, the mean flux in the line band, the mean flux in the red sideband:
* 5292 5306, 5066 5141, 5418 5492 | -0.03 mag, 10.9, 11.4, 11.2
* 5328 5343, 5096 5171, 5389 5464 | -0.05 mag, 11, 11.4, 10.9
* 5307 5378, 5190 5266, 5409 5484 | 0.01 mag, 11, 10.9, 11.2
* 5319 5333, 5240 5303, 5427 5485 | -0.01 mag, 11.1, 11.2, 11.2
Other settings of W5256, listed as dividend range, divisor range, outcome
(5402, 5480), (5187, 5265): 1.00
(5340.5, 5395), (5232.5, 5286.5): 0.95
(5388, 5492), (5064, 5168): 1.02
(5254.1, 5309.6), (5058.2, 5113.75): 1.02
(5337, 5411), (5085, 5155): 0.95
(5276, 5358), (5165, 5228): 1.01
